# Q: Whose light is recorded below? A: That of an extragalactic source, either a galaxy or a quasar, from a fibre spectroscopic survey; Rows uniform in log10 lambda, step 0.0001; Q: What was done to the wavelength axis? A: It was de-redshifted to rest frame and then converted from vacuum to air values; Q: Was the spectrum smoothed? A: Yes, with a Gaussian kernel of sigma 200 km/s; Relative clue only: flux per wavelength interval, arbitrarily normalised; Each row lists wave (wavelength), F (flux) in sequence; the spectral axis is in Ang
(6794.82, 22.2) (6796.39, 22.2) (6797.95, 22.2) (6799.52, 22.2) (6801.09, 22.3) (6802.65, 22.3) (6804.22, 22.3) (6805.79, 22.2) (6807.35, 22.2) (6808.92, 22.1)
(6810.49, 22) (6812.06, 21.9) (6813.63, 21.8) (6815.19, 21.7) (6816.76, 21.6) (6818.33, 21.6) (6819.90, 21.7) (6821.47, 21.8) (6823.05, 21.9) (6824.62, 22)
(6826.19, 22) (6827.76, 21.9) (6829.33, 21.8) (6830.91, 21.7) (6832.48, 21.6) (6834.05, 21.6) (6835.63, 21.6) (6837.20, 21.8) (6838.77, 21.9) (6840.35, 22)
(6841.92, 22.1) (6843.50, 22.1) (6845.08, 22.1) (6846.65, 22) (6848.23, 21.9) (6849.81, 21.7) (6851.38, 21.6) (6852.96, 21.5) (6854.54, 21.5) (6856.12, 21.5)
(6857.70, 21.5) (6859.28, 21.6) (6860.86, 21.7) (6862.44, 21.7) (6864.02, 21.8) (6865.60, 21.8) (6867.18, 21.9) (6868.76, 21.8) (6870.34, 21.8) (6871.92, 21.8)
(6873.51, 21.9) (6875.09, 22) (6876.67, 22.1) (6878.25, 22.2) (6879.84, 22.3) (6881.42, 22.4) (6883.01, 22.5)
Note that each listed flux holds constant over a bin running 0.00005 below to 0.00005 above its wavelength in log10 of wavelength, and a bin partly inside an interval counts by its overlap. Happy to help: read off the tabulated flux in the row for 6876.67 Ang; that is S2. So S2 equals 22.1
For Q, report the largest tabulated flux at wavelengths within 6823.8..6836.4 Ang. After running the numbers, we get 22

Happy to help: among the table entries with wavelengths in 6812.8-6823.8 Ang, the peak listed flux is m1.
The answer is 21.9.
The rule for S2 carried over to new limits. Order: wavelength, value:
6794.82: 22.2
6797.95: 22.2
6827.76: 21.9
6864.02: 21.8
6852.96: 21.5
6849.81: 21.7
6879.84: 22.3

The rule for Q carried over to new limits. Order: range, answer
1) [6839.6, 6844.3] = 22.1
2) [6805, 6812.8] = 22.2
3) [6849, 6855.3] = 21.7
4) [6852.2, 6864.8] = 21.8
